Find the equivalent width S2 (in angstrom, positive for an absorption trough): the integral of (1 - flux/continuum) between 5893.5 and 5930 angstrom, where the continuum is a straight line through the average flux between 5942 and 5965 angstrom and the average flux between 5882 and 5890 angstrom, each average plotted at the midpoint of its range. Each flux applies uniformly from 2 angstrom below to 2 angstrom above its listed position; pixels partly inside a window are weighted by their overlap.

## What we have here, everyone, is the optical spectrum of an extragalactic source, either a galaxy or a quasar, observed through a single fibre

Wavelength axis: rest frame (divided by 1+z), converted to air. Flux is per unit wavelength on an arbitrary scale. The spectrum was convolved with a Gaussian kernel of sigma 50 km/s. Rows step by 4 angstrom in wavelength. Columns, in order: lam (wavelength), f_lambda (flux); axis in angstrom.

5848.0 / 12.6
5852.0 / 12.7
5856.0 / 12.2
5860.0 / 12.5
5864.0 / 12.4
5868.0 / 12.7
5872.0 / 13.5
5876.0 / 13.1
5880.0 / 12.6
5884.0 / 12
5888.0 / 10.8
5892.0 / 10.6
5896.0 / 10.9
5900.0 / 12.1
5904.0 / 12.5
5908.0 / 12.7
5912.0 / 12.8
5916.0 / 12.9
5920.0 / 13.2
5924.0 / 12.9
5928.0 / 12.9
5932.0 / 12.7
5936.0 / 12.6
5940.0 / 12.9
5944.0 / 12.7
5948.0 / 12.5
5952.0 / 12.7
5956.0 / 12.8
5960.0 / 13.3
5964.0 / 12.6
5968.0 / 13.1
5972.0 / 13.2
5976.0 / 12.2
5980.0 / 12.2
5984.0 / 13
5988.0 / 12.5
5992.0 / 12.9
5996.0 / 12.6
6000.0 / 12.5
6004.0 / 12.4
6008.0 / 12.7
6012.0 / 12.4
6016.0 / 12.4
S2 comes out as -1.8 angstrom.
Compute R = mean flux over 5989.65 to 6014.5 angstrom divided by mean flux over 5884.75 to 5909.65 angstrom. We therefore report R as 1.08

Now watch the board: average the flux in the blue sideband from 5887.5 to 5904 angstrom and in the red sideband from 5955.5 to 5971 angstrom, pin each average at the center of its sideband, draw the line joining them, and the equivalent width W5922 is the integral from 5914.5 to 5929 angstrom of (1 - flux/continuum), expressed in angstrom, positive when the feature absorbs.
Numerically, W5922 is -1.3 angstrom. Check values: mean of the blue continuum 11.3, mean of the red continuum 13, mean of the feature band 13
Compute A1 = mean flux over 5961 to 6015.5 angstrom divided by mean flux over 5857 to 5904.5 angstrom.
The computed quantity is 1.0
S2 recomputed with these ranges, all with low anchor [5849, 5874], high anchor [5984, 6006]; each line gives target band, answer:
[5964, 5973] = -0.3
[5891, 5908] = 1.3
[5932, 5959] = -0.2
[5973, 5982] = 0.2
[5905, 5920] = -0.2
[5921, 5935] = -0.2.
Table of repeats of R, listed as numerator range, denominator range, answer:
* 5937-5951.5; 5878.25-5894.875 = 1.11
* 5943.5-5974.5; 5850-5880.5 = 1.01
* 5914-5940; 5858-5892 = 1.04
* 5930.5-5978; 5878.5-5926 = 1.05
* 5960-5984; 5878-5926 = 1.05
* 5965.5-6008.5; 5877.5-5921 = 1.05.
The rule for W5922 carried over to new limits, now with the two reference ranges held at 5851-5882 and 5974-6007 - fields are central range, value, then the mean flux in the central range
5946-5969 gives -0.4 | 12.8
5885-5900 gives 2.0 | 11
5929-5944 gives -0.1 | 12.7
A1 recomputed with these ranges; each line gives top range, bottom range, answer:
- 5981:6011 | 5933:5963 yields 0.99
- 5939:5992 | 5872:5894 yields 1.06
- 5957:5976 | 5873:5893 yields 1.08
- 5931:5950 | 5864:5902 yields 1.05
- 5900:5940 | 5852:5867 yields 1.03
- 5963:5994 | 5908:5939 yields 0.99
